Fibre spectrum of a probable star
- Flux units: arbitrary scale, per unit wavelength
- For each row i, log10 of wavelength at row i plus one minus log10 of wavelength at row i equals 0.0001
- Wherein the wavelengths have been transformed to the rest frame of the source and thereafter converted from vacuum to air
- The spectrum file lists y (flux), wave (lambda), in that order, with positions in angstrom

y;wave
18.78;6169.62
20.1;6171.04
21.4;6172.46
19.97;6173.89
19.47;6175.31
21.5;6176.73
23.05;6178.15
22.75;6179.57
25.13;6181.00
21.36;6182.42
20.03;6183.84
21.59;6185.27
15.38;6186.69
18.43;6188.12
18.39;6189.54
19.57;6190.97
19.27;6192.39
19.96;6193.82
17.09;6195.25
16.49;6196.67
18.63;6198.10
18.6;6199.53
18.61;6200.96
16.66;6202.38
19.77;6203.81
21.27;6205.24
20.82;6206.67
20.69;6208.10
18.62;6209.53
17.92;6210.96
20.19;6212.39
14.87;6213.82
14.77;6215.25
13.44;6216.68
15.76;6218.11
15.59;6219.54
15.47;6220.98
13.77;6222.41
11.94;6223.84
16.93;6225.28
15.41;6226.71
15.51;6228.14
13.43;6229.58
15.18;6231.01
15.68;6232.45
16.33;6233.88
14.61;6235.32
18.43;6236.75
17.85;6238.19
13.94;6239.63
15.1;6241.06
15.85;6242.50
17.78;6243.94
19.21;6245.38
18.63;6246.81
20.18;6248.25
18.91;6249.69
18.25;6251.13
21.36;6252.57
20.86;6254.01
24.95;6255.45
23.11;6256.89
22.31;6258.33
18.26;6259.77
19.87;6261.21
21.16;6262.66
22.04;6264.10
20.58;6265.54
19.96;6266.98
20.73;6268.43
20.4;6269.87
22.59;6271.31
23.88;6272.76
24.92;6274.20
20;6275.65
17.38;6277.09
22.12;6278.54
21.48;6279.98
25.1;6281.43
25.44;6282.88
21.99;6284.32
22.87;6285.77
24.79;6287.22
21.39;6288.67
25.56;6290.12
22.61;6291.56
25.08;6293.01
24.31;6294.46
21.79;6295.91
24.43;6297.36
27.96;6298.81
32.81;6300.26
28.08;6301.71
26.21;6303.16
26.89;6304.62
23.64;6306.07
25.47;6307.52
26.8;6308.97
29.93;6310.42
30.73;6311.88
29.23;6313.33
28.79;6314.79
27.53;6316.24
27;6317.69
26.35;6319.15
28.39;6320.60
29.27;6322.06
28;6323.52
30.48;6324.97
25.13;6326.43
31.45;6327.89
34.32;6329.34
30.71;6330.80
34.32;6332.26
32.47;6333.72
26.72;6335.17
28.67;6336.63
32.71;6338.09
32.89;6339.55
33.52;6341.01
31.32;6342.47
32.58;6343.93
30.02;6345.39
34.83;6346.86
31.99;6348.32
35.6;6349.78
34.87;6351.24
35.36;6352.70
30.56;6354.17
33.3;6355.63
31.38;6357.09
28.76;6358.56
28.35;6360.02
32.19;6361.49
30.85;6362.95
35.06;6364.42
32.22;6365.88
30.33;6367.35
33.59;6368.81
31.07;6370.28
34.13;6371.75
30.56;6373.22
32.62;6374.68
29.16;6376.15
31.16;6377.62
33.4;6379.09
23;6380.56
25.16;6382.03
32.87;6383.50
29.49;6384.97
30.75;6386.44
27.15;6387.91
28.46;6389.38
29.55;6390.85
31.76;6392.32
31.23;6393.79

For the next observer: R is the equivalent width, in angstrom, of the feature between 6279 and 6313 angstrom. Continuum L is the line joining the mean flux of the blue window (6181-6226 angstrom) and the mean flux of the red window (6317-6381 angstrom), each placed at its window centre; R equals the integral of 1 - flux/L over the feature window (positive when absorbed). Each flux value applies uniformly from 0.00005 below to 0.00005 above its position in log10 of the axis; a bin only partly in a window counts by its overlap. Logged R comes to 1.2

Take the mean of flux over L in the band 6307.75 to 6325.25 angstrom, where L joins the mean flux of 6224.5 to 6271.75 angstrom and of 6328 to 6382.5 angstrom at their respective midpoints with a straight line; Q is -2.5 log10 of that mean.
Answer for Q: -0.06 mag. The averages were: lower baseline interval 18.6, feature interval 28.4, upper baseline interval 31.6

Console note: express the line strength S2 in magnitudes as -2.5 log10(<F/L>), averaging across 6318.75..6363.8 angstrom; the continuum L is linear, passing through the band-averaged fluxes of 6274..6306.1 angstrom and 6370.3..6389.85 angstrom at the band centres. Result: -0.14 mag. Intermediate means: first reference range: 24.2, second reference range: 29.9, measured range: 31.3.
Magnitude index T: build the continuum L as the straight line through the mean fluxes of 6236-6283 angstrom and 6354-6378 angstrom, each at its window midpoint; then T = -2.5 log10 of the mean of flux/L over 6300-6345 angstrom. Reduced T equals -0.09 mag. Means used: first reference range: 20.3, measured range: 29.4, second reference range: 31.5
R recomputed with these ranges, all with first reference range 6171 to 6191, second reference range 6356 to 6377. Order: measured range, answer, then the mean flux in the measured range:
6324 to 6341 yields -0.85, 31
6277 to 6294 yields 2.23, 23.2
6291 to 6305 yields 0.73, 26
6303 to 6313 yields 0.29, 27.2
